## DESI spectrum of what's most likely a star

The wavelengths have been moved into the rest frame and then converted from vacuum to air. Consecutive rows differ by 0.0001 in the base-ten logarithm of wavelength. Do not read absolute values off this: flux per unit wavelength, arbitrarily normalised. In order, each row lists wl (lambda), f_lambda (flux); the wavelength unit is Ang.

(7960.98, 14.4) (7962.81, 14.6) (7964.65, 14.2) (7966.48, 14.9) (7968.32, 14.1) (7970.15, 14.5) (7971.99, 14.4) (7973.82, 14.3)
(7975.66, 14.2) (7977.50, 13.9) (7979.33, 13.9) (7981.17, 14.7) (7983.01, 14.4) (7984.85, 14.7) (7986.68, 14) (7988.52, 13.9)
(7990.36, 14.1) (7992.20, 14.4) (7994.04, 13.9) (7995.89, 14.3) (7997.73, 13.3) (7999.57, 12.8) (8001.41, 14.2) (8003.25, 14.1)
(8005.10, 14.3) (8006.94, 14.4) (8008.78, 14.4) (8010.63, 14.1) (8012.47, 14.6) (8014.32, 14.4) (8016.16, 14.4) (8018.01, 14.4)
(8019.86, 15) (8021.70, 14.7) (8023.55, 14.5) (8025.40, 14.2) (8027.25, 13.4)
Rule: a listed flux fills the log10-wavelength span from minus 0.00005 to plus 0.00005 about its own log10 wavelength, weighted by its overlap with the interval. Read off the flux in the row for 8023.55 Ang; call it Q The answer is 14.5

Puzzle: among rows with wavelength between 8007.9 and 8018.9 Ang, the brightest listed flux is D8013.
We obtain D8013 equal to 14.6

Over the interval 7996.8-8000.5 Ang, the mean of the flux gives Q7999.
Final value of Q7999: 13.1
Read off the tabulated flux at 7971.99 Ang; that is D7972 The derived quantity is 14.4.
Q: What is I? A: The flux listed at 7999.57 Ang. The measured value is 12.8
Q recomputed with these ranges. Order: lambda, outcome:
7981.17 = 14.7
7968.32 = 14.1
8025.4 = 14.2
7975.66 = 14.2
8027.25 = 13.4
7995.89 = 14.3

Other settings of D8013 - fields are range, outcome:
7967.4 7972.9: 14.5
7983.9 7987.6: 14.7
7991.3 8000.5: 14.4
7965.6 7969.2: 14.9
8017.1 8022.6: 15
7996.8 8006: 14.3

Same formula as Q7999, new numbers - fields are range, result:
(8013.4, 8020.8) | 14.6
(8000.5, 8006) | 14.2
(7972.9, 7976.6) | 14.2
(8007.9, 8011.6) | 14.2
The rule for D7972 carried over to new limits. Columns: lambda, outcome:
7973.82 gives 14.3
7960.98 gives 14.4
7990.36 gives 14.1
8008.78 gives 14.4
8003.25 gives 14.1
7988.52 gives 13.9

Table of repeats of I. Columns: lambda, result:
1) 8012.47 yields 14.6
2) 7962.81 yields 14.6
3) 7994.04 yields 13.9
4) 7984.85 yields 14.7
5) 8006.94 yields 14.4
